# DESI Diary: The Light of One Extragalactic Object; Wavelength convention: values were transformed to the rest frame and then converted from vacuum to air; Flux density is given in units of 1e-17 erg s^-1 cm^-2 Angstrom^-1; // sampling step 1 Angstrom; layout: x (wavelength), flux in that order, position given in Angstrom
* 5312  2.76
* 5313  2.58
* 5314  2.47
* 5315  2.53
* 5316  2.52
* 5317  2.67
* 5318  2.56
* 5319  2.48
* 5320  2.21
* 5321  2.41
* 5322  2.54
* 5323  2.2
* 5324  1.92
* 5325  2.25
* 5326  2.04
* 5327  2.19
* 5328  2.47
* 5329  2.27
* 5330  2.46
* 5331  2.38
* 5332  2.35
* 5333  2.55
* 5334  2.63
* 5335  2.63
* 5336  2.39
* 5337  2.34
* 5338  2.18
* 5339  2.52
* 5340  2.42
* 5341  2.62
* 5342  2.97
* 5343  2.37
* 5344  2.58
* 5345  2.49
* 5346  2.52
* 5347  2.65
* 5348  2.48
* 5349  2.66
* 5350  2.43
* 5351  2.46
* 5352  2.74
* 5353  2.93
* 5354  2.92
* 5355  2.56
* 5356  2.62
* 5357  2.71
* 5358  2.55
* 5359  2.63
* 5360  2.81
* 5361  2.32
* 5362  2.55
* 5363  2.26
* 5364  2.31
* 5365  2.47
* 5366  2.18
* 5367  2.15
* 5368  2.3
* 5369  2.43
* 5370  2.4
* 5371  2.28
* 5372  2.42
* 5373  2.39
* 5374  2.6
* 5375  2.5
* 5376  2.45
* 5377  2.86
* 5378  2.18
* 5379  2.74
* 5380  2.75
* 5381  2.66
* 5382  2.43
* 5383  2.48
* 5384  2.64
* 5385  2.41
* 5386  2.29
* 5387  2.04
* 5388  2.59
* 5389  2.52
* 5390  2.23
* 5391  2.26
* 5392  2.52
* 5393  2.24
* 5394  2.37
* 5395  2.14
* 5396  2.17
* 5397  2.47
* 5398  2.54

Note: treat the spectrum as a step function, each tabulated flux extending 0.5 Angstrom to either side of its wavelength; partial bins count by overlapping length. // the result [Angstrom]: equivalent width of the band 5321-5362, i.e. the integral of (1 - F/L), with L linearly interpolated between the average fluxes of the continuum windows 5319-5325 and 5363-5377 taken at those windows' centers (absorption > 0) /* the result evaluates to -3.03 Angstrom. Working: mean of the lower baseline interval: 2.27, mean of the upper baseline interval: 2.39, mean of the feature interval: 2.49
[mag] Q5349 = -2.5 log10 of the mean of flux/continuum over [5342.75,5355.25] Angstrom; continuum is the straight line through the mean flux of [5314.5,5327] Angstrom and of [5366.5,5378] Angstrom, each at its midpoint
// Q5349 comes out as -0.09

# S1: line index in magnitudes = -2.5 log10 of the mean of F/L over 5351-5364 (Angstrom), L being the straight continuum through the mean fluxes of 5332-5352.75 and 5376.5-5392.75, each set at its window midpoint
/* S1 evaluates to -0.04 mag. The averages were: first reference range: 2.53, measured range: 2.61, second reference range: 2.47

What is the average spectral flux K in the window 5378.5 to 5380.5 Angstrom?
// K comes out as 2.75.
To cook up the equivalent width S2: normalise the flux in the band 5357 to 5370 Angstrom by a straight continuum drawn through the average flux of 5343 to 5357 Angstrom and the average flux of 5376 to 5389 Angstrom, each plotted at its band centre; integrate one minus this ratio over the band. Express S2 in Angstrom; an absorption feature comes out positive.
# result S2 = 0.7 Angstrom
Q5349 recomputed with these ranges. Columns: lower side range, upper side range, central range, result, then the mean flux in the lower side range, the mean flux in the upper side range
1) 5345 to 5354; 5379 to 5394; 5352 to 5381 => 0.01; 2.62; 2.44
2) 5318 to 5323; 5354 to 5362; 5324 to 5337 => 0.04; 2.4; 2.62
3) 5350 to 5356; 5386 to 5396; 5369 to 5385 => -0.03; 2.69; 2.31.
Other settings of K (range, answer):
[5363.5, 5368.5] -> 2.28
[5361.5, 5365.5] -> 2.4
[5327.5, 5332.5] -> 2.39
